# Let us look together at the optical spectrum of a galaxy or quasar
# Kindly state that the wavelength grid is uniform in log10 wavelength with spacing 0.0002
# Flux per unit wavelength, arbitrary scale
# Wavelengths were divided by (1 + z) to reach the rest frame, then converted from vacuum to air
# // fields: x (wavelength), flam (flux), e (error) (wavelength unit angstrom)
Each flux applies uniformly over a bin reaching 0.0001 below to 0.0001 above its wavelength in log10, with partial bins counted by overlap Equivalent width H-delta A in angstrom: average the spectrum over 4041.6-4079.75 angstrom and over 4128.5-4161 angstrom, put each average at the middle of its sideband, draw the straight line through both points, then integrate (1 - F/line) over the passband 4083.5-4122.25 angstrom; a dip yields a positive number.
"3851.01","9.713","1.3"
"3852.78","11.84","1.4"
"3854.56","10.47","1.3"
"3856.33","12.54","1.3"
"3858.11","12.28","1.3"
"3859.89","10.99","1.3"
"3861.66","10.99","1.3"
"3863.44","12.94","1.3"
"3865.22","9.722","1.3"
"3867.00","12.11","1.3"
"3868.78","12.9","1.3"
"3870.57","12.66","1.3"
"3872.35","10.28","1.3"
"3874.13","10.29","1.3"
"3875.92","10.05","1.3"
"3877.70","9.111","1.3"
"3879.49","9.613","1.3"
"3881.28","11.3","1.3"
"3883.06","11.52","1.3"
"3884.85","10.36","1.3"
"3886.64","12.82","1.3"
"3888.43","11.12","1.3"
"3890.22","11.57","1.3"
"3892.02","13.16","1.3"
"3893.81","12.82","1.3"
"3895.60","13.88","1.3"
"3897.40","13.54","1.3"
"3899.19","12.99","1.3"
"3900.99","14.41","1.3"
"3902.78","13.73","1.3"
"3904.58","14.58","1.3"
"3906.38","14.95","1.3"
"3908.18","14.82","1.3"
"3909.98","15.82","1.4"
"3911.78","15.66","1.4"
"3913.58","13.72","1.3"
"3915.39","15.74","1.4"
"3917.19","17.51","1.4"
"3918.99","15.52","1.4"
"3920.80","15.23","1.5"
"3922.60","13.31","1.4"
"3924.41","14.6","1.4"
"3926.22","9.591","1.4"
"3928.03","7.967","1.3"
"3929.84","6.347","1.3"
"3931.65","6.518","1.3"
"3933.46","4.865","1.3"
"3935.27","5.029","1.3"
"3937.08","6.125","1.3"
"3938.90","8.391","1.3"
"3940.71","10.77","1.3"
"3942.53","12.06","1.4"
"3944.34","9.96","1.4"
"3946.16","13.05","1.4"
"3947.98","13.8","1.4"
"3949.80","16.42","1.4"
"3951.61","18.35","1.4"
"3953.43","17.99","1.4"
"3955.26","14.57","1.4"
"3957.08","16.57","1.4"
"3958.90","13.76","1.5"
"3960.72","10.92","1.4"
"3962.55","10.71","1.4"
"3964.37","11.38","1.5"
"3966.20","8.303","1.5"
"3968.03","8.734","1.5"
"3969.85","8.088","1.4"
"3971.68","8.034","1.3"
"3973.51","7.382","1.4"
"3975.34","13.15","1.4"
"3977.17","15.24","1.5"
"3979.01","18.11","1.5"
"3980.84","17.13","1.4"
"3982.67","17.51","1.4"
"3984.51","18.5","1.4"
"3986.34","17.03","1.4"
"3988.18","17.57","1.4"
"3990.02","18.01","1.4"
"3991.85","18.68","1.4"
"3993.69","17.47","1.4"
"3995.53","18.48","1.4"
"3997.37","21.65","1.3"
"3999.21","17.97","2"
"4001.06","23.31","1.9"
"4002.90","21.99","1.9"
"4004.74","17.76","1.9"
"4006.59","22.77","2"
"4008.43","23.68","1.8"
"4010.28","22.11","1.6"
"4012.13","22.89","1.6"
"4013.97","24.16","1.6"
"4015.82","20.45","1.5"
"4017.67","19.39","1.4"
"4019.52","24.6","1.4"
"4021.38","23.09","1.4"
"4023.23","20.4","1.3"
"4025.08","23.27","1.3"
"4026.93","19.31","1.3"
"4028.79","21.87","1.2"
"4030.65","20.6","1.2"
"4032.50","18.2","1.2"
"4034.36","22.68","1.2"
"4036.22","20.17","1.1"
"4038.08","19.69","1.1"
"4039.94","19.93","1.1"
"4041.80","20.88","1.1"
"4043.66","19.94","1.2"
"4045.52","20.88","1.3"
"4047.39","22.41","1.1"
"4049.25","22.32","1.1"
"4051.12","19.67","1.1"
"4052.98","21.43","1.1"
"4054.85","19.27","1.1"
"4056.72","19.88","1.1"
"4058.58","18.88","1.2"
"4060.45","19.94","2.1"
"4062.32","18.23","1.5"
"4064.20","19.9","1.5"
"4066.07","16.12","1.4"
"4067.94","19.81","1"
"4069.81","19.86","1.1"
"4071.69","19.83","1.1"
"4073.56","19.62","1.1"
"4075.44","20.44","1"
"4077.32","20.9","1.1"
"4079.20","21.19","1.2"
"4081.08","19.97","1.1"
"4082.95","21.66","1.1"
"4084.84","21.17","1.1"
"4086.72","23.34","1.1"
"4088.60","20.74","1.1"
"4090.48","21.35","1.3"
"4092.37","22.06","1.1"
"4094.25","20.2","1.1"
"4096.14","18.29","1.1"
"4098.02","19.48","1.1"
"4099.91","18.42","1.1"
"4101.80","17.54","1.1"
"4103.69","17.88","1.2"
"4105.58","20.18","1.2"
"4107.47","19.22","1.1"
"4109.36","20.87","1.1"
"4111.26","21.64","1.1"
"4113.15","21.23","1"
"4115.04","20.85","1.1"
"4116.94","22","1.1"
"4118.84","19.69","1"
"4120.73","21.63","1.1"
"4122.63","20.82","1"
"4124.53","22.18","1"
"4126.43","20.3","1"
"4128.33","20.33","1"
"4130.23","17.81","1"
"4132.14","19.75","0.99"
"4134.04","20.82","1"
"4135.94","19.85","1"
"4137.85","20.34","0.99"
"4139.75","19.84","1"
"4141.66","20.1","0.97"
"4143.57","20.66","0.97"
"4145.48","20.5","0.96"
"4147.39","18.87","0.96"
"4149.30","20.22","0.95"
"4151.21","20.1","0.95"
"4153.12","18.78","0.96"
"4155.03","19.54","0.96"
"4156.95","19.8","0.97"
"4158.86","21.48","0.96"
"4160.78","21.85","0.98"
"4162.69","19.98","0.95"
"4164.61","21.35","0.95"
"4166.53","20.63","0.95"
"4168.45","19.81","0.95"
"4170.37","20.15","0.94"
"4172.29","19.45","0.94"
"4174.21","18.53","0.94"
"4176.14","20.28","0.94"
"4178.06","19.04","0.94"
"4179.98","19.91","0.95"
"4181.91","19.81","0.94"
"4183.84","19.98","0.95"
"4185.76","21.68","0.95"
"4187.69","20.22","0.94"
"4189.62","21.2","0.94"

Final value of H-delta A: -0.8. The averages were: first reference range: 20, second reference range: 20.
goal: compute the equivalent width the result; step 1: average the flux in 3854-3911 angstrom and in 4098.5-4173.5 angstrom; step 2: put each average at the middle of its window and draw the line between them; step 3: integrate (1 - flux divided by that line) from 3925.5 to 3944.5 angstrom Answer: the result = 8.2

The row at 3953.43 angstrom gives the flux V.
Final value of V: 17.99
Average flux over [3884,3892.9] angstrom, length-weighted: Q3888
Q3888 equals 11.8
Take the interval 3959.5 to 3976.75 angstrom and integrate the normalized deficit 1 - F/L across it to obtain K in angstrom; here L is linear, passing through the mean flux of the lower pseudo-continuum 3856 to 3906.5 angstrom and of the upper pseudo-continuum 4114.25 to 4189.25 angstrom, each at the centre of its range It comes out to 5.6 angstrom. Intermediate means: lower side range 12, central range 9.87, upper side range 20.2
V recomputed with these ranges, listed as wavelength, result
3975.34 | 13.15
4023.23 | 20.4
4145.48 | 20.5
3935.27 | 5.029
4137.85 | 20.34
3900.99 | 14.41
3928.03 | 7.967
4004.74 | 17.76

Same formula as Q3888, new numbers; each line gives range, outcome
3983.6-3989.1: 17.7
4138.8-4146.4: 20.3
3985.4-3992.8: 17.8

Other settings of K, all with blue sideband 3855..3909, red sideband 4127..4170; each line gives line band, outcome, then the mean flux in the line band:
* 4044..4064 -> -3.47 angstrom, 20.3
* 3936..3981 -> 6.76 angstrom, 12.3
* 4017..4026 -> -3.27 angstrom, 22.2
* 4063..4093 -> -4.09 angstrom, 20.5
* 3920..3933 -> 3.04 angstrom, 10.3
